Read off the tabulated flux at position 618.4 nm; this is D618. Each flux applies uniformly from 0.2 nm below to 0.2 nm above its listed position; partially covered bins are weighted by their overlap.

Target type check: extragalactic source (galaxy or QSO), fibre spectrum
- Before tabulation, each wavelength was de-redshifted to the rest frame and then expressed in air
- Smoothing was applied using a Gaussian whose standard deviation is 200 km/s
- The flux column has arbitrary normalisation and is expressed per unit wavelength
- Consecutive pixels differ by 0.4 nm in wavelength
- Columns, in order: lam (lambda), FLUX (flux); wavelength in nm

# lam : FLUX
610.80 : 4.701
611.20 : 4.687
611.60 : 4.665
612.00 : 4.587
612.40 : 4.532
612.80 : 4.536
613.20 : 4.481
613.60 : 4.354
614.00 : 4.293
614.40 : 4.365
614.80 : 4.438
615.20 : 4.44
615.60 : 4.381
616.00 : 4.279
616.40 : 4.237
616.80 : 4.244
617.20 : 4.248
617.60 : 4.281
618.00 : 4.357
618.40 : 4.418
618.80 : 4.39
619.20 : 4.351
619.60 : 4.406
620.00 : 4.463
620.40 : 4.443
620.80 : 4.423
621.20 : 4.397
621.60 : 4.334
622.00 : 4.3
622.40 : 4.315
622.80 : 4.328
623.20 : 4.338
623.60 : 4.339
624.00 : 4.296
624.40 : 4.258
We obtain 4.418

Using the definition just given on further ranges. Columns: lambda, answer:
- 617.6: 4.281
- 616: 4.279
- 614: 4.293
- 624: 4.296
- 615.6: 4.381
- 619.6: 4.406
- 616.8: 4.244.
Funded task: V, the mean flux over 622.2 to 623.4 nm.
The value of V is 4.33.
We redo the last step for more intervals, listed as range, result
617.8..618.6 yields 4.39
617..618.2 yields 4.3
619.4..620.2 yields 4.43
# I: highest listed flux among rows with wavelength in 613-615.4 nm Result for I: 4.481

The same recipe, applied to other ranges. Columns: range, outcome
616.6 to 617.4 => 4.248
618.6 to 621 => 4.463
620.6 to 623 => 4.423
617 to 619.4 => 4.418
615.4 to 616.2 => 4.381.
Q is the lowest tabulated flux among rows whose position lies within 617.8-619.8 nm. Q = 4.351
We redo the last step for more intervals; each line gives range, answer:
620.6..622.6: 4.3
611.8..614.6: 4.293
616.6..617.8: 4.244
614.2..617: 4.237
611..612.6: 4.532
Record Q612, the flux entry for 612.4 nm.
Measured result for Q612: 4.532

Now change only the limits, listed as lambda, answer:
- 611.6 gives 4.665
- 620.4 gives 4.443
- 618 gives 4.357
